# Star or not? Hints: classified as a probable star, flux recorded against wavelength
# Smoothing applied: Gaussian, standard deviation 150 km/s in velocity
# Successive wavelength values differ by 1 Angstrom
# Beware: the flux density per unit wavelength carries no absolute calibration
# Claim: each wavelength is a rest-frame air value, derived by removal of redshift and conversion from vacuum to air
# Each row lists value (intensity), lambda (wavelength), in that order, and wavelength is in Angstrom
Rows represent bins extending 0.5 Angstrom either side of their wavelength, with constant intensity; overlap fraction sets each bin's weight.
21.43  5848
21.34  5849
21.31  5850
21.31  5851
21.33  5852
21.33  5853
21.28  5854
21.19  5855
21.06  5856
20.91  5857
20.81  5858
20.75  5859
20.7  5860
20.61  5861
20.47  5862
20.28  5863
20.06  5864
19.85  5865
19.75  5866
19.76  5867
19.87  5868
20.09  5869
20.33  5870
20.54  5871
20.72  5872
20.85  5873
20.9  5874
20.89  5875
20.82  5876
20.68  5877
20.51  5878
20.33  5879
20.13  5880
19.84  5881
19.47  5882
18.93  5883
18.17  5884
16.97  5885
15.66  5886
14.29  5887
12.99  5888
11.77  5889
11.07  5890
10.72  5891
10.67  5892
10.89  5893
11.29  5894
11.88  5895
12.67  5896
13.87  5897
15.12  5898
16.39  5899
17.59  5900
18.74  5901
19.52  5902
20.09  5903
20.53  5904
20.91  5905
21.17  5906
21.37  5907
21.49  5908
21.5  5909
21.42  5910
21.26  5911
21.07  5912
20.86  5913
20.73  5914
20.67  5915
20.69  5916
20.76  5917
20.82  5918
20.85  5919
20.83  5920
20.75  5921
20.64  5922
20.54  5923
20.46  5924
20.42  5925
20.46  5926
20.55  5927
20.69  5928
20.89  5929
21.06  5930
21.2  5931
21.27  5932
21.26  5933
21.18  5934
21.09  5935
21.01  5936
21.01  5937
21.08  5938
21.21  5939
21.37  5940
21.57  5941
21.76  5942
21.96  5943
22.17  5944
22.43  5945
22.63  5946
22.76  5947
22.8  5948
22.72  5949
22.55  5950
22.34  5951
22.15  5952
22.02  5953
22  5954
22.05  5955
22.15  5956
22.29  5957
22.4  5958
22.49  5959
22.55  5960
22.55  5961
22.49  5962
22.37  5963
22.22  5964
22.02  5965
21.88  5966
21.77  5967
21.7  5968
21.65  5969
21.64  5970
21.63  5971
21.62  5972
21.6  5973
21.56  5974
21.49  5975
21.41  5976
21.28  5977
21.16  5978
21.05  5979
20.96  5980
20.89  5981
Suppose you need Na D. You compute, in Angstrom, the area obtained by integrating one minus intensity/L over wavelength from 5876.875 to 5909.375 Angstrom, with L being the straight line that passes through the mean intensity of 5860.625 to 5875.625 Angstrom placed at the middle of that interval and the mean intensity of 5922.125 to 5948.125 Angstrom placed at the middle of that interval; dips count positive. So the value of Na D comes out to 6.09 Angstrom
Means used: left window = 20.3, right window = 21.3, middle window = 16.8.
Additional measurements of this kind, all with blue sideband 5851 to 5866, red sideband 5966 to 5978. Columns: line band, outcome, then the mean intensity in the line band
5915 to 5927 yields 0.3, 20.7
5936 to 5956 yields -0.6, 22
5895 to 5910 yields 1.8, 18.5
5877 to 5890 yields 2.2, 17.3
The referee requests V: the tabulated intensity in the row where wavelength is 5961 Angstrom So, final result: 22.55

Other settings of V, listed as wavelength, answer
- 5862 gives 20.47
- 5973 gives 21.6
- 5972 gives 21.62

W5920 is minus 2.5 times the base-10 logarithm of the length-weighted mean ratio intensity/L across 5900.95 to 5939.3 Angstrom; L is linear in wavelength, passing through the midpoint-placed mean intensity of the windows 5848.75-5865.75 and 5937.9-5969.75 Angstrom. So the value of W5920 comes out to 0.04 mag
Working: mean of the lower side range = 20.8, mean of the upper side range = 22.1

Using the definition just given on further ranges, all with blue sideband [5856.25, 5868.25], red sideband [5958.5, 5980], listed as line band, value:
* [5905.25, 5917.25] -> -0.004 mag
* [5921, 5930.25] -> 0.030 mag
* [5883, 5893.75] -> 0.461 mag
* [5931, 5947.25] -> -0.010 mag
